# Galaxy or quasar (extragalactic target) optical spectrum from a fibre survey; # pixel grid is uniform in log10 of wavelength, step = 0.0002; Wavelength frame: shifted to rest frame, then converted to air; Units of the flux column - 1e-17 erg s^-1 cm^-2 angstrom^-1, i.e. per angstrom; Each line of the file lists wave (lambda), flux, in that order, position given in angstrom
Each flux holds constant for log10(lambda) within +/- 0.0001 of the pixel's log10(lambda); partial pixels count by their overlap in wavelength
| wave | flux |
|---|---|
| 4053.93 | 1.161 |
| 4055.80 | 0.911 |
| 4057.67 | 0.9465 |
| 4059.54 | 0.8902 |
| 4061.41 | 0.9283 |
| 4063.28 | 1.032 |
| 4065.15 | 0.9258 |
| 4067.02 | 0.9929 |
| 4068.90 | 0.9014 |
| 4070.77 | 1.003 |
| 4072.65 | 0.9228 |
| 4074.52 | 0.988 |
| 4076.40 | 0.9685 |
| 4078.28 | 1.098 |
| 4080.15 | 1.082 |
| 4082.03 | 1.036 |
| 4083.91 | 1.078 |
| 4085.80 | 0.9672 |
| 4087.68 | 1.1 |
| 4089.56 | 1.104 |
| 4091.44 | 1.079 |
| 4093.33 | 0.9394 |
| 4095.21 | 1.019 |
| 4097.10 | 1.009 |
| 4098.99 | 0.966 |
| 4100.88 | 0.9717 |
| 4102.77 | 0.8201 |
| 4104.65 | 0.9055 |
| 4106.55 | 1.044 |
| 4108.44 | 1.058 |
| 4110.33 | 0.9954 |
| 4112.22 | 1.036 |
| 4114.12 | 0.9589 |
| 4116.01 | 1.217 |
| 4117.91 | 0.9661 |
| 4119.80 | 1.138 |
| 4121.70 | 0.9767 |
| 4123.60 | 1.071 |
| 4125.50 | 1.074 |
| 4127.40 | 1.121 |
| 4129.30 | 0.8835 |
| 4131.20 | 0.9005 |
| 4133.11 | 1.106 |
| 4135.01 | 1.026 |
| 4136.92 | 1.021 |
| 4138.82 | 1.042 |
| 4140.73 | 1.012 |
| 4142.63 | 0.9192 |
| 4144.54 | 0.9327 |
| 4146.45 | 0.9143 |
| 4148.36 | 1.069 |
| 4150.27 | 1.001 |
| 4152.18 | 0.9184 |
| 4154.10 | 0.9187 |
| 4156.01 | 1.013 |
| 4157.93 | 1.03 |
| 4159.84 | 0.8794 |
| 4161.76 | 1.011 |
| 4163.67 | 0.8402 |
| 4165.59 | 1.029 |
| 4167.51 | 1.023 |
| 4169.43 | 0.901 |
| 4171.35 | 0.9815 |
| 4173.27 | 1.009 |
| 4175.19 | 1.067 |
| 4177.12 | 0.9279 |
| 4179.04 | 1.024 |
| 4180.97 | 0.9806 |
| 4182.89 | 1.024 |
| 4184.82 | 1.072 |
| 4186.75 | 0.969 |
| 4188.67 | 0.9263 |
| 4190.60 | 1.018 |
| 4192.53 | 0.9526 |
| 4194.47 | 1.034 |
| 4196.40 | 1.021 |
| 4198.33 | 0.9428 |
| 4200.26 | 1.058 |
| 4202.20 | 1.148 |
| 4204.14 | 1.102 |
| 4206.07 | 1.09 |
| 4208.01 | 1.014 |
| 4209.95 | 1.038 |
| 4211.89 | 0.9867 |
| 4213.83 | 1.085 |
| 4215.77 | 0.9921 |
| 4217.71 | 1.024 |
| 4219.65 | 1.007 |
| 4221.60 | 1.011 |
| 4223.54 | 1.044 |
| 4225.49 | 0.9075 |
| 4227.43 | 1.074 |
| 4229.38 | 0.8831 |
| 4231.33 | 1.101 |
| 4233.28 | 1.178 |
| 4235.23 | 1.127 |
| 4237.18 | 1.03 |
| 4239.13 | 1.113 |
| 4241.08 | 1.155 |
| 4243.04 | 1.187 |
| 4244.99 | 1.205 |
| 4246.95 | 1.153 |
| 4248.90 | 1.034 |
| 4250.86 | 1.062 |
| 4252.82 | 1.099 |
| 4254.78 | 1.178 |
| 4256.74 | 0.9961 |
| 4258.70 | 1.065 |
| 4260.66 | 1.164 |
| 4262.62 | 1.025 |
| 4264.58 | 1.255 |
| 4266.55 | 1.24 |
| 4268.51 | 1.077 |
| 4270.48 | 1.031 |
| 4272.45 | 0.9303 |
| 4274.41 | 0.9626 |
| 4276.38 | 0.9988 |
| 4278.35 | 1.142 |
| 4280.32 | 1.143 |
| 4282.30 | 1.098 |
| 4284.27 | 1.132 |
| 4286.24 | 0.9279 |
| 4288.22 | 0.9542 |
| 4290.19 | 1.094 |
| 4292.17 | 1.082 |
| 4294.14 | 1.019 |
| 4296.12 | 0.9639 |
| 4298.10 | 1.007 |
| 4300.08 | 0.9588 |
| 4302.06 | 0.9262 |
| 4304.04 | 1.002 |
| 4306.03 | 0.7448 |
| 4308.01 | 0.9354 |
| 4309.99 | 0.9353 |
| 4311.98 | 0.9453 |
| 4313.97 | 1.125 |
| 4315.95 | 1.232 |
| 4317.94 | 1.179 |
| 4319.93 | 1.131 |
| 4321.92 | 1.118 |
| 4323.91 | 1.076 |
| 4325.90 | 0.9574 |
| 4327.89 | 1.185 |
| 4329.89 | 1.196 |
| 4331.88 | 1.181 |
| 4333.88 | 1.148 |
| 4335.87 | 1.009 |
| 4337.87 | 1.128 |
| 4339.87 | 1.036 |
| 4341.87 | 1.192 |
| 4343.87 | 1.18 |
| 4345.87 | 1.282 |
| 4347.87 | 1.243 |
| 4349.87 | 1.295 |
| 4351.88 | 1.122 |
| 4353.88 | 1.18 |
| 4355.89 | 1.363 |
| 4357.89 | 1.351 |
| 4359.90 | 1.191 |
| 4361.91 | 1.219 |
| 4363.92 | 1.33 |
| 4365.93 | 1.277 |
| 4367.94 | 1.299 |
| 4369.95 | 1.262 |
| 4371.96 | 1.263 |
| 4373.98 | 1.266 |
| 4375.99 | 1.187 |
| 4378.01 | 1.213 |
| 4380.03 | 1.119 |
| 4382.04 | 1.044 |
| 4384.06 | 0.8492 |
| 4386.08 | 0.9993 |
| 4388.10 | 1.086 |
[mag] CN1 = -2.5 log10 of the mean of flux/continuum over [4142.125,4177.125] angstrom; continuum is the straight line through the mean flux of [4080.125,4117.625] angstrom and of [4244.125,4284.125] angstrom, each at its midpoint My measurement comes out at 0.082 mag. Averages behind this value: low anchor 1.02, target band 0.969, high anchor 1.09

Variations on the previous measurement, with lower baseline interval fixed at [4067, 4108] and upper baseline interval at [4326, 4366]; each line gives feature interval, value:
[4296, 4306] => 0.22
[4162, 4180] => 0.09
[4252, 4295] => 0.07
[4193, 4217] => 0.05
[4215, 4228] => 0.10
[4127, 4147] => 0.06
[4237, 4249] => -0.02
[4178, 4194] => 0.08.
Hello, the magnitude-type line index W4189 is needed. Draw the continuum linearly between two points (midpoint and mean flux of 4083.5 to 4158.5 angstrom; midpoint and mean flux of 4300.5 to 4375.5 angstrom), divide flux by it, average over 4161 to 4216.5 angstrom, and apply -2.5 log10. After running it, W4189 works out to 0.04 mag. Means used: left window 1.01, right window 1.15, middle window 1.01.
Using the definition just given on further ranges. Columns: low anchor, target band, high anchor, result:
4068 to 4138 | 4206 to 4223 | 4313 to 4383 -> 0.07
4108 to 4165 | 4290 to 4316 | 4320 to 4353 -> 0.14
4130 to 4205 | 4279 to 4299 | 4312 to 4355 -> 0.06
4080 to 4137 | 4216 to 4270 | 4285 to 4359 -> -0.02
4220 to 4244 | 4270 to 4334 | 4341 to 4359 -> 0.13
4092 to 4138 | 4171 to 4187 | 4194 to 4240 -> 0.02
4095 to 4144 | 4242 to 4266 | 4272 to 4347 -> -0.08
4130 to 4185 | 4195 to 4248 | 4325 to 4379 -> 0.00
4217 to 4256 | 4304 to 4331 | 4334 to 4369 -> 0.12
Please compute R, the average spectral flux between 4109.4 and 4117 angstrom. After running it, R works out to 1.05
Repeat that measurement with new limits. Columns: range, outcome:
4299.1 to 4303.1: 0.944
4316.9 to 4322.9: 1.14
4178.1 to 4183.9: 1.01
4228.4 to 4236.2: 1.07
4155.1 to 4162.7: 0.983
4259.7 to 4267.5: 1.17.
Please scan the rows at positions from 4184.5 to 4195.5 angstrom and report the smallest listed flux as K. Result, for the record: 0.9263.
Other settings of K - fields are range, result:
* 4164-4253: 0.8831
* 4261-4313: 0.7448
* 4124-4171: 0.8402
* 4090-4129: 0.8201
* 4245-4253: 1.034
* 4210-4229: 0.9075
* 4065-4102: 0.9014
